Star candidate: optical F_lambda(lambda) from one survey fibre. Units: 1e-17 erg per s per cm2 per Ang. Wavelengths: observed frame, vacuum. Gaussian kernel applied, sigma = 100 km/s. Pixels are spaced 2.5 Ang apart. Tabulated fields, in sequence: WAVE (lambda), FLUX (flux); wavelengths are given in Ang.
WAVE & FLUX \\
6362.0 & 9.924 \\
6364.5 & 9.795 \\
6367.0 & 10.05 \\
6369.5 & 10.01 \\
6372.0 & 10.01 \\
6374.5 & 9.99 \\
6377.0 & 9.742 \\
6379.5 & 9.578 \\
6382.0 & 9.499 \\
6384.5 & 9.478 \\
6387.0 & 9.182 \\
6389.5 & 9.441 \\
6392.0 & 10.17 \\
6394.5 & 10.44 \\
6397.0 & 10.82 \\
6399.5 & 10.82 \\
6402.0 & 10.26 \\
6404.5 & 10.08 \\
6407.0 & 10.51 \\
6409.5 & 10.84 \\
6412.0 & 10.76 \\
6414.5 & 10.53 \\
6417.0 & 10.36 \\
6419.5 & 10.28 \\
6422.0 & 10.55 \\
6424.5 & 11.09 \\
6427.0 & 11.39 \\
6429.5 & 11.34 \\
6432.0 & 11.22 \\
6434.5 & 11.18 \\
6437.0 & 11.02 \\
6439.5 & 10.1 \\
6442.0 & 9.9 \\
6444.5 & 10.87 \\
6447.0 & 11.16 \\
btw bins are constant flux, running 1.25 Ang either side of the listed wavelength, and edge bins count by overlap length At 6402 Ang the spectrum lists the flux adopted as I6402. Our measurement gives 10.26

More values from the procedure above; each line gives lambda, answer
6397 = 10.82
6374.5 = 9.99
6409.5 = 10.84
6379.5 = 9.578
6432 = 11.22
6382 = 9.499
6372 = 10.01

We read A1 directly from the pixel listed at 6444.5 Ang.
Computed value 10.87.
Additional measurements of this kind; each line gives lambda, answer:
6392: 10.17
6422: 10.55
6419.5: 10.28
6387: 9.182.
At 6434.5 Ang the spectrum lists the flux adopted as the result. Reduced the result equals 11.18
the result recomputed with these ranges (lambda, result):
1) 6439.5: 10.1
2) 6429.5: 11.34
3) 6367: 10.05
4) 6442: 9.9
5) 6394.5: 10.44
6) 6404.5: 10.08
